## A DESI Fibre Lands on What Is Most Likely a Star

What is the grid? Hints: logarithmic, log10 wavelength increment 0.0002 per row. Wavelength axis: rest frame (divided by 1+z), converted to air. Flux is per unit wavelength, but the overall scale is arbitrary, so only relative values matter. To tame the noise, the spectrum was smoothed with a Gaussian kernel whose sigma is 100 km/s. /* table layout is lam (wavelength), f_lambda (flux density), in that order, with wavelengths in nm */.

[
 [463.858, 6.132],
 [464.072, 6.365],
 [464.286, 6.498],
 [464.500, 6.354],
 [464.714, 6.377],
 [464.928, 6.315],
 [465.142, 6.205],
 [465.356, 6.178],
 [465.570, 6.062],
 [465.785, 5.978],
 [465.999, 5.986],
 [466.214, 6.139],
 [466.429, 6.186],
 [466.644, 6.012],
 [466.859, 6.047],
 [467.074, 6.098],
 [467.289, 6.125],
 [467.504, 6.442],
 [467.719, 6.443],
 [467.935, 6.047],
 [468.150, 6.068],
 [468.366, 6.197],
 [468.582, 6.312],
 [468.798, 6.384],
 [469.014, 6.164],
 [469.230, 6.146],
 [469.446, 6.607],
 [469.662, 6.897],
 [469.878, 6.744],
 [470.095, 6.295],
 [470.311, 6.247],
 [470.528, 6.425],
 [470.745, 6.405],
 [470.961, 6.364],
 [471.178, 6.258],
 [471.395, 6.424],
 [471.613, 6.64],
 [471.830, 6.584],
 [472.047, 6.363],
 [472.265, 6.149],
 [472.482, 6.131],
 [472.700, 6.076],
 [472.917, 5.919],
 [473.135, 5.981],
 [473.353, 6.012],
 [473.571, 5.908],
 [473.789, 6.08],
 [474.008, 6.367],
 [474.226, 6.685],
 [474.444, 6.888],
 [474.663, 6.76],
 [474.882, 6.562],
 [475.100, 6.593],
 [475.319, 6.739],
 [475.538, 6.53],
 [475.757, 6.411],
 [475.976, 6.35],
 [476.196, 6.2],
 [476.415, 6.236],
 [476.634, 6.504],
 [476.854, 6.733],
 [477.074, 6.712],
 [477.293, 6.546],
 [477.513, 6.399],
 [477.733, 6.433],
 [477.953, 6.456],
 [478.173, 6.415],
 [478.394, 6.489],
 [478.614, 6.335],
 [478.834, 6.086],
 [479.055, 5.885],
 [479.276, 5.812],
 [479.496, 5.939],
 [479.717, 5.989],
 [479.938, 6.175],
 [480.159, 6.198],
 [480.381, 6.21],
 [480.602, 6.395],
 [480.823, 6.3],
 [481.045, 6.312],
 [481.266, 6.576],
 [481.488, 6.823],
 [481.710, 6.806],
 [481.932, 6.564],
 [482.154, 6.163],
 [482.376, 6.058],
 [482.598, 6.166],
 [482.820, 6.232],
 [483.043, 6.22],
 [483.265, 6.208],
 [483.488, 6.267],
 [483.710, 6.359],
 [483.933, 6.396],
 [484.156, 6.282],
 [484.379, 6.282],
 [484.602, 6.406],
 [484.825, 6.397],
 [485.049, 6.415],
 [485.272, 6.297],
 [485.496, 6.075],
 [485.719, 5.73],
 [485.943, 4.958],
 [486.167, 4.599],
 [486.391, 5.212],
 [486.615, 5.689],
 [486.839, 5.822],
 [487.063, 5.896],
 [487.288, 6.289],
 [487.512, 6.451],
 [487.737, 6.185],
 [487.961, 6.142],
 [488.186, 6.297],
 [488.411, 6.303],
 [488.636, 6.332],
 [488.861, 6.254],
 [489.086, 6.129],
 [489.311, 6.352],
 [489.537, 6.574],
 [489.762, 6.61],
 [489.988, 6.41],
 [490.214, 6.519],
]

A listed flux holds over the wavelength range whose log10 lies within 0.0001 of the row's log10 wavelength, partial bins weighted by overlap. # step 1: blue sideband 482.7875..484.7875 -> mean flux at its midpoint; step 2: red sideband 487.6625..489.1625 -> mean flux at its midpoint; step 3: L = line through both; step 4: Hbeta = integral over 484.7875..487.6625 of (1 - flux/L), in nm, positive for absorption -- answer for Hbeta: 0.20 nm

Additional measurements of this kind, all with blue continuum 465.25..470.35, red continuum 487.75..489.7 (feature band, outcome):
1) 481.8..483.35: 0.01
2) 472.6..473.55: 0.04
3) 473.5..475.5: -0.08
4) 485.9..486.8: 0.16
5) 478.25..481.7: 0.01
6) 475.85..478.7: -0.08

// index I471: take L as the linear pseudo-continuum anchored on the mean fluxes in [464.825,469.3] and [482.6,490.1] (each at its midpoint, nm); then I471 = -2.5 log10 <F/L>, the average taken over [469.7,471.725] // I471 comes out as -0.05 mag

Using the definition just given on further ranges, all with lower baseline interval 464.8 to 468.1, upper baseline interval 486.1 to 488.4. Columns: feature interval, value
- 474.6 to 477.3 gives -0.08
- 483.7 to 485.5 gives -0.07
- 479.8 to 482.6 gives -0.07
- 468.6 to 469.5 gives -0.03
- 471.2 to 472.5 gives -0.05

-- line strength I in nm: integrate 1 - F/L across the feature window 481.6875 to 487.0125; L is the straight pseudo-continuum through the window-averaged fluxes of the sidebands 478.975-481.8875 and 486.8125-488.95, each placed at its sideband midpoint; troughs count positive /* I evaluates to 0.162 nm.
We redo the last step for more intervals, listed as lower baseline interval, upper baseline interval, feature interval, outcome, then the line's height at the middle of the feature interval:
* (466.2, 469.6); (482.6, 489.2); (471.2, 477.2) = -0.21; 6.17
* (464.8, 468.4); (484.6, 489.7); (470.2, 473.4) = -0.08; 6.12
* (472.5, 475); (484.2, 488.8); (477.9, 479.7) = 0.00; 6.17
